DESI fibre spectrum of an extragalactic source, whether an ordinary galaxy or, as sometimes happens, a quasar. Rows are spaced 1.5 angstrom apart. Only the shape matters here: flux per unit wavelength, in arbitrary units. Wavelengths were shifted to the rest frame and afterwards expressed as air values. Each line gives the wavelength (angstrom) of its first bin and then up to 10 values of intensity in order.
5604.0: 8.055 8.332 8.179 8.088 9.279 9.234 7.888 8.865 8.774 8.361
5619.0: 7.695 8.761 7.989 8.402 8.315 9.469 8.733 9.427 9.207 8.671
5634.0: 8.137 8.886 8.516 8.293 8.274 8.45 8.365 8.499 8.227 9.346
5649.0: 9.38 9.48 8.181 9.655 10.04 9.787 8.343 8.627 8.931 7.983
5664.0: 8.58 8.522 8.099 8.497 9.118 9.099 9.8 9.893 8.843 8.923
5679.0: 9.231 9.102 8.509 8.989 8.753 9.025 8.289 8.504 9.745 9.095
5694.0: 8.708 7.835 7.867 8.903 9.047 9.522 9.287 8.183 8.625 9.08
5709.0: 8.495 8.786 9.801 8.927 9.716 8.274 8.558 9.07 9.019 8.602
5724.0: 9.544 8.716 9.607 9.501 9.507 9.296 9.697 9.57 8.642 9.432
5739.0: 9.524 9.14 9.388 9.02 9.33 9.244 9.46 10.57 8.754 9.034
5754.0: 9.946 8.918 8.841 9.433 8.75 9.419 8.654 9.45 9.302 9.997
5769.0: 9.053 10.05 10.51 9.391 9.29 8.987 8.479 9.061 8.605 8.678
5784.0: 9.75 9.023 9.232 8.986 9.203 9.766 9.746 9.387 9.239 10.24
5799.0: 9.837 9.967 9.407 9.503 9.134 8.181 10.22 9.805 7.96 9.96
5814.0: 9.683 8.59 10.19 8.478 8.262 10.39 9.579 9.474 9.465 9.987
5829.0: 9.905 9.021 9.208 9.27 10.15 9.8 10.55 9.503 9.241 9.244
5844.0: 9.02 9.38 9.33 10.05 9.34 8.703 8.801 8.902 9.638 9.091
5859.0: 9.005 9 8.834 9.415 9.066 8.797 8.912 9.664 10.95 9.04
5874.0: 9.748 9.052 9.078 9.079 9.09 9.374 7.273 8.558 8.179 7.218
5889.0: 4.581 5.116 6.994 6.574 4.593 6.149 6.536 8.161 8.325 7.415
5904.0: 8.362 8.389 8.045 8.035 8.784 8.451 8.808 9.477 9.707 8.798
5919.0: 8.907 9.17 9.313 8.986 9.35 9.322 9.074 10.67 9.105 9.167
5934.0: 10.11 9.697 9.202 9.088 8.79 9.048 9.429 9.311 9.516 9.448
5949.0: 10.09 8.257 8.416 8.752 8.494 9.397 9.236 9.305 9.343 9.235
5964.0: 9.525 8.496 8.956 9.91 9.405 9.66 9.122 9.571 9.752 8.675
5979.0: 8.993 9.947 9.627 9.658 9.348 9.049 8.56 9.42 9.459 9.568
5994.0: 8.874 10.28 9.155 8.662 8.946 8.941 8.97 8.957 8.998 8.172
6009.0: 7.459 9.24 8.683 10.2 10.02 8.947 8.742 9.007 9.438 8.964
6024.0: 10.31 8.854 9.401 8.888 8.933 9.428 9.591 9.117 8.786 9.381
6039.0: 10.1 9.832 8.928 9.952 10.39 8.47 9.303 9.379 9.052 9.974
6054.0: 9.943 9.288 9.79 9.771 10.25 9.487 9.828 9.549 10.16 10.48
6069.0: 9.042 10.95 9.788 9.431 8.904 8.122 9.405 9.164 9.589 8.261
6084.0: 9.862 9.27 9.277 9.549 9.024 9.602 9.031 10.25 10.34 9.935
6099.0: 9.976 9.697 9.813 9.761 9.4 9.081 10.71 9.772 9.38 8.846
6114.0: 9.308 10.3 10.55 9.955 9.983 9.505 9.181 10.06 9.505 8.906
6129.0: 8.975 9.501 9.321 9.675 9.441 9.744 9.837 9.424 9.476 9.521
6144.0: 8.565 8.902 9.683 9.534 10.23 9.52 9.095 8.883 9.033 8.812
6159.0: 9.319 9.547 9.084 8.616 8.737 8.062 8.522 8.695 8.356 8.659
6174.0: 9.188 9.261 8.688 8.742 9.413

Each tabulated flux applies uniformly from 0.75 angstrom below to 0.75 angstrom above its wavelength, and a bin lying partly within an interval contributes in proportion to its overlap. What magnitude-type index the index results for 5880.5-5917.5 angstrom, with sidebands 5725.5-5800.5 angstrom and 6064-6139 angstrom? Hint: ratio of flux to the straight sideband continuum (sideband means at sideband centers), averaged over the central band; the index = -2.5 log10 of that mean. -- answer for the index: 0.23 mag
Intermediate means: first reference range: 9.35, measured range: 7.66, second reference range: 9.58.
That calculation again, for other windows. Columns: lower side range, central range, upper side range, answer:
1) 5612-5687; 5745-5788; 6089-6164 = -0.04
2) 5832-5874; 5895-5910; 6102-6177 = 0.22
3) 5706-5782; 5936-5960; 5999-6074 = 0.03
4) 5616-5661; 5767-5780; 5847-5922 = -0.10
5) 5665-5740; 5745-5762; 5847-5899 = -0.06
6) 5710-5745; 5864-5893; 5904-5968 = 0.09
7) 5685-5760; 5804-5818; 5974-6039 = -0.02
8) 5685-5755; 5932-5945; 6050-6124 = 0.01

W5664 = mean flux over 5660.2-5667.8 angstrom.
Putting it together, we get 8.42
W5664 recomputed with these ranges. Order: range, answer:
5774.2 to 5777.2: 9.15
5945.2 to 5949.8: 9.67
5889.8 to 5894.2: 6.24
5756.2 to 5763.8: 9.02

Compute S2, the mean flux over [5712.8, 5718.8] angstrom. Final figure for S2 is 8.87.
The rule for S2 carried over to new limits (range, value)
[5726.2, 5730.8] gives 9.53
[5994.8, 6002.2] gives 9.19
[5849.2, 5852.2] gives 9.04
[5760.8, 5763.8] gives 9.04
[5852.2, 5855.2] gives 8.85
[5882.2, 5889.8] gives 7.16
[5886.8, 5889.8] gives 5.86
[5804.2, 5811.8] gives 9.07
